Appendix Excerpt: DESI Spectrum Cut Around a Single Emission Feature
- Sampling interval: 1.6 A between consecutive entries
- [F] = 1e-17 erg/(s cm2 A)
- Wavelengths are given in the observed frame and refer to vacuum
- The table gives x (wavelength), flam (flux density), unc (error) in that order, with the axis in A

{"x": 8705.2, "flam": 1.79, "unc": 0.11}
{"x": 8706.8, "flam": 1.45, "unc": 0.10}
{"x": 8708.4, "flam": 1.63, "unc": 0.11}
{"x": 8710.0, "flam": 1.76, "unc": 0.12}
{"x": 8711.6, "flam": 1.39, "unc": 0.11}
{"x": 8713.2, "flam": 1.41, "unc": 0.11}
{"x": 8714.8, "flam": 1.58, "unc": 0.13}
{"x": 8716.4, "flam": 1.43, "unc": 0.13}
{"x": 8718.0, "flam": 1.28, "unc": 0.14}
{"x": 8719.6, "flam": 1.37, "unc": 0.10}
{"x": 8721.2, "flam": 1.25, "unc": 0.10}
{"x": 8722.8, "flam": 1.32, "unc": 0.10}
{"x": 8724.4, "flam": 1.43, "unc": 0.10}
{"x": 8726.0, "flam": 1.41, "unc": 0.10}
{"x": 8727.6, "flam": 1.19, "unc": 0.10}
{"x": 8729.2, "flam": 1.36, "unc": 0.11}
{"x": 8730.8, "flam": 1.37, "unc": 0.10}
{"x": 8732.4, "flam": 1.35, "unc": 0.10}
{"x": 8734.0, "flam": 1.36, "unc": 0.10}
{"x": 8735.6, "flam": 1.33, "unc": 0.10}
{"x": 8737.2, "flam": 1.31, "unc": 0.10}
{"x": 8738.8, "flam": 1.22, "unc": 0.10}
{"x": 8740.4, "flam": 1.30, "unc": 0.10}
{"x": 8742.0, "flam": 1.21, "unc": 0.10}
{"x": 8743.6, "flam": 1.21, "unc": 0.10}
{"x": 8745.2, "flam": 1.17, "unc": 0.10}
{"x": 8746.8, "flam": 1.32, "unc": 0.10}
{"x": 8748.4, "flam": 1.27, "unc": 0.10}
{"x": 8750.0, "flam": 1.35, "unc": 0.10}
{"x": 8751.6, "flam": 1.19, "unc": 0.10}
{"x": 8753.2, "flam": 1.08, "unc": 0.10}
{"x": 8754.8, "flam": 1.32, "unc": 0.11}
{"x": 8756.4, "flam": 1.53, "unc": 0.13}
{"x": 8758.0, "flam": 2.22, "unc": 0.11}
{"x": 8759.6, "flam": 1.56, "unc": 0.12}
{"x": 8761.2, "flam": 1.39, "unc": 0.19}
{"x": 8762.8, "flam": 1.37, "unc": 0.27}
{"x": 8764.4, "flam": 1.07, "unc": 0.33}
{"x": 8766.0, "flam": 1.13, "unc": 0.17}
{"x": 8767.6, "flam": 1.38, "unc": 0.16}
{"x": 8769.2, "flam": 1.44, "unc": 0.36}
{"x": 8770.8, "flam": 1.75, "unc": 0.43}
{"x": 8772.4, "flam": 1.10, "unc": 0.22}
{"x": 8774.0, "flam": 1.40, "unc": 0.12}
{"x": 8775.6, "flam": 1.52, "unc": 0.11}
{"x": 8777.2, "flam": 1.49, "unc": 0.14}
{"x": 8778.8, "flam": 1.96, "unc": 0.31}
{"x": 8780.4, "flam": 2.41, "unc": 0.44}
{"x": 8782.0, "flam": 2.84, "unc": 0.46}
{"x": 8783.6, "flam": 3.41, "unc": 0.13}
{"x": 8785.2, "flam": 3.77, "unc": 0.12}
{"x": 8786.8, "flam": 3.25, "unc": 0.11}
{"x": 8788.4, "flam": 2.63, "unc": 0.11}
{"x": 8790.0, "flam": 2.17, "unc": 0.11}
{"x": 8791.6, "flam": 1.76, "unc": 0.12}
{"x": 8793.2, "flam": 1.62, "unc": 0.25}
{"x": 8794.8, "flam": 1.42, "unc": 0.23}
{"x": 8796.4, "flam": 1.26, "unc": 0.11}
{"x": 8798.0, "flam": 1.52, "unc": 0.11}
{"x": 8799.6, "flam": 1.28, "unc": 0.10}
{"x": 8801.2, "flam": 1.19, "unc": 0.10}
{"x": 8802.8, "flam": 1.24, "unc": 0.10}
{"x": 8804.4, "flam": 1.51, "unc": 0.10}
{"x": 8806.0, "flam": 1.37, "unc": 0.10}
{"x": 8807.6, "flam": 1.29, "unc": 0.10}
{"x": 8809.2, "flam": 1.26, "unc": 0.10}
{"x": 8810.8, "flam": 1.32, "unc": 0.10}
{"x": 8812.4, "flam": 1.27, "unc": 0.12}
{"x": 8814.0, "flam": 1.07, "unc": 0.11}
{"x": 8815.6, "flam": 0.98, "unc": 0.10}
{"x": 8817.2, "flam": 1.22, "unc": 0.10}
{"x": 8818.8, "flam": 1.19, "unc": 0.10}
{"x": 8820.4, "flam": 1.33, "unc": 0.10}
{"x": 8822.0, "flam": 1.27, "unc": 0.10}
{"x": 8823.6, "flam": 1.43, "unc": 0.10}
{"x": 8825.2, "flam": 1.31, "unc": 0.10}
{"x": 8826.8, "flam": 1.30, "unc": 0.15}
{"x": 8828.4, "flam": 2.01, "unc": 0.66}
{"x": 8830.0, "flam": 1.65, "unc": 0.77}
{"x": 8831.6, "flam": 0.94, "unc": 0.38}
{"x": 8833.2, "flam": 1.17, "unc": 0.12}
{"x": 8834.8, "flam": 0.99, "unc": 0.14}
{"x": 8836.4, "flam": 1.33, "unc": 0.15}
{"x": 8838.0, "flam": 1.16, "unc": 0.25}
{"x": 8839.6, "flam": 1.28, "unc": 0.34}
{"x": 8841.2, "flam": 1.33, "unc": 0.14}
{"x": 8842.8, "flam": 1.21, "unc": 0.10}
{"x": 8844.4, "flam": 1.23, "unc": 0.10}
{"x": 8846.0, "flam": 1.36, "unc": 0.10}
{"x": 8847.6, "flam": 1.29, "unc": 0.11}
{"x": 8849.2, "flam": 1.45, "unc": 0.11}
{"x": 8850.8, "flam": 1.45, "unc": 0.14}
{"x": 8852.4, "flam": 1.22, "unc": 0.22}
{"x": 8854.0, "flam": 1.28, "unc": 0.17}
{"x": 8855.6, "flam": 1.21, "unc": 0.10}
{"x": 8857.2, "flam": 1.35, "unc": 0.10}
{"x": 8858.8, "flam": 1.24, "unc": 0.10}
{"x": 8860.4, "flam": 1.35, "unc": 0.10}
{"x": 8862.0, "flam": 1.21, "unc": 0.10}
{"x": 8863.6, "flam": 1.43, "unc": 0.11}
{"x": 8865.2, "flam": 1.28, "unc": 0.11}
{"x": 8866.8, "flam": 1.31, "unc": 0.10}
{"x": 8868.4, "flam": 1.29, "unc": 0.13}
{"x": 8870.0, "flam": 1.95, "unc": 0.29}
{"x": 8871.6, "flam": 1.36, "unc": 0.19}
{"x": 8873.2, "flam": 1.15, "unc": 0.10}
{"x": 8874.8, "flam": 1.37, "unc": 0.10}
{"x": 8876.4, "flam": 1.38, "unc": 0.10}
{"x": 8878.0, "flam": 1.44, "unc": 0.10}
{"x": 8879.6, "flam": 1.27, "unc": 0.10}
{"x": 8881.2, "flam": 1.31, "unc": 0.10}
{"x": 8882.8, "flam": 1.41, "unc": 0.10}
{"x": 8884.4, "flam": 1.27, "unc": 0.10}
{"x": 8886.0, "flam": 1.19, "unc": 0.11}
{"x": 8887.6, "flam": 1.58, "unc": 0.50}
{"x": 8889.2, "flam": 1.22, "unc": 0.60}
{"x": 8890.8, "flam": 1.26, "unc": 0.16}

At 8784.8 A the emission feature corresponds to [O III] 5007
